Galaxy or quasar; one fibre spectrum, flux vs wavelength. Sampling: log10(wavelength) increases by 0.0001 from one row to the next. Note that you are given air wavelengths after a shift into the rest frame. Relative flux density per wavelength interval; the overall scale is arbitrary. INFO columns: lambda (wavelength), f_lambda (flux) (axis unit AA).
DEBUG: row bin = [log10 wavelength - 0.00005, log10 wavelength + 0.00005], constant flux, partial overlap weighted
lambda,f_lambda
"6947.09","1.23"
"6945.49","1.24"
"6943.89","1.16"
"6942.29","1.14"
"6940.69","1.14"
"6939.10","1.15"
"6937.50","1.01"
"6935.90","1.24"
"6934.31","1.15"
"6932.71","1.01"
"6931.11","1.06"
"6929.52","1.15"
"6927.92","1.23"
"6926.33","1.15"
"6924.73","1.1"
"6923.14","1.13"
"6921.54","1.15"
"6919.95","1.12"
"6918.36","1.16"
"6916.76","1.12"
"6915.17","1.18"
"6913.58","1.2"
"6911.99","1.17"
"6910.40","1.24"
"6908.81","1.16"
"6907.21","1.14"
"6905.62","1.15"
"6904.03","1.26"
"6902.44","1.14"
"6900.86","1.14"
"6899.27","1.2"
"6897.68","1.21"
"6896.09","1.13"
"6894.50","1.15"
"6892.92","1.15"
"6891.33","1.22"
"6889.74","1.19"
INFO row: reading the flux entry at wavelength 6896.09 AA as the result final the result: 1.13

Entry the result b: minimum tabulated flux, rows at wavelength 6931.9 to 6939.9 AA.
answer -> 1.01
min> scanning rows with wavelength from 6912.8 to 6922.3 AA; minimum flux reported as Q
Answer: 1.12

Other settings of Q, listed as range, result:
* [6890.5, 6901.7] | 1.13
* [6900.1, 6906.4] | 1.14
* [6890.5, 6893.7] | 1.15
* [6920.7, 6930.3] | 1.1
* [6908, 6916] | 1.16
